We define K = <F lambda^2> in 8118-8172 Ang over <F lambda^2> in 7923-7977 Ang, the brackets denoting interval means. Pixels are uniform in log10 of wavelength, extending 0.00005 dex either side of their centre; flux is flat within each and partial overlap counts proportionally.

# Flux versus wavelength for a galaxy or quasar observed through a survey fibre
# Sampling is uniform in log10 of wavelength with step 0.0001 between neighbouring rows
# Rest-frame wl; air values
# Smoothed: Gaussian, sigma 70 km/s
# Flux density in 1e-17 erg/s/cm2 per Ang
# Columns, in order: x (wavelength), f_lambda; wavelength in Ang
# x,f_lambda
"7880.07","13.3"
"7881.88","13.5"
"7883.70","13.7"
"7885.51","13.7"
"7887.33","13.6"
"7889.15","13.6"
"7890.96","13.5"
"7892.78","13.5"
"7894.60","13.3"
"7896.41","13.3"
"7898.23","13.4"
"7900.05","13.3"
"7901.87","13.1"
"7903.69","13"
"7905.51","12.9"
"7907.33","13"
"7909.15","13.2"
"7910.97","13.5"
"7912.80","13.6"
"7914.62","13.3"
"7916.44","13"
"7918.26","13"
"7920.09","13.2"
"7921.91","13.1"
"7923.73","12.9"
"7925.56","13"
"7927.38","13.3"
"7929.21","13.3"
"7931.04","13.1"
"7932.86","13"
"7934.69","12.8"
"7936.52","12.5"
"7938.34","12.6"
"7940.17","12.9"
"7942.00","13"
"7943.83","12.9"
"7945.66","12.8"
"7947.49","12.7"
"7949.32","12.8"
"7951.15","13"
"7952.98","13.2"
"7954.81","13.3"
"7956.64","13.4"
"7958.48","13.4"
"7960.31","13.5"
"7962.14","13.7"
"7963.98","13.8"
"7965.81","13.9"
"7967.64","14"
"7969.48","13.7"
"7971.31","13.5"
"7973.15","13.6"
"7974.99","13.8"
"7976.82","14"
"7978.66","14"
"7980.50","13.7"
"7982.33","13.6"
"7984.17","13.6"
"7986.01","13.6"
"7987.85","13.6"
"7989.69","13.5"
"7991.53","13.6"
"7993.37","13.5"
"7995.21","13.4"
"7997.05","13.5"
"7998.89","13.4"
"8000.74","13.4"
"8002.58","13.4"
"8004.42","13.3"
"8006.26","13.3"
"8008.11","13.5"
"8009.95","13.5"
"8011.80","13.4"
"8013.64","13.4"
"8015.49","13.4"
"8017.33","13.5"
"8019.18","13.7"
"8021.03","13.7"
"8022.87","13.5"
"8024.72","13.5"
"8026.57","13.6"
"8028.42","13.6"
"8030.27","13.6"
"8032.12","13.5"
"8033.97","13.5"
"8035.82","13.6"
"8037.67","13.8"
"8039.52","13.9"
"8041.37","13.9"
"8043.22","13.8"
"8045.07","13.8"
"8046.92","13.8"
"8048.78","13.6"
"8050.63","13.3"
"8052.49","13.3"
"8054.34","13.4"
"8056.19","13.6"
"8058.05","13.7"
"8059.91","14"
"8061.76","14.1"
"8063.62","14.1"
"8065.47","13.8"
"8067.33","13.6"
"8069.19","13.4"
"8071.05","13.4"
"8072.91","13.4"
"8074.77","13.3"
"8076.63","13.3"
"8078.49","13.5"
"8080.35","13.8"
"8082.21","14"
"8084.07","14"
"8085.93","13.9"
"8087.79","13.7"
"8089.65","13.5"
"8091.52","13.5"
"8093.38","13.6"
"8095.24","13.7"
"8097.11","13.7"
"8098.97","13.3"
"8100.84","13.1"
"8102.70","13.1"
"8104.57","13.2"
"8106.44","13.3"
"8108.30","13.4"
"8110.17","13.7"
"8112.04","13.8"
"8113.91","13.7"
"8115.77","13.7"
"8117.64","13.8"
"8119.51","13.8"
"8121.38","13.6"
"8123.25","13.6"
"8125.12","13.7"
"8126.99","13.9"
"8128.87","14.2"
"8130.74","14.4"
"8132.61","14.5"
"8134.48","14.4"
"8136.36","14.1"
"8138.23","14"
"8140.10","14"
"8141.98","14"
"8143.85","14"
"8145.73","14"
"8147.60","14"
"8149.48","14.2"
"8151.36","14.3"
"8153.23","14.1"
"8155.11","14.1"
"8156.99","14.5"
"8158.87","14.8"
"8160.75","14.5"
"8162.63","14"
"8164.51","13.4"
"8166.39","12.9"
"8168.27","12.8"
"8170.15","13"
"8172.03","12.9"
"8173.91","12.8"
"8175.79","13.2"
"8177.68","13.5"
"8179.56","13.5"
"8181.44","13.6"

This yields 1.10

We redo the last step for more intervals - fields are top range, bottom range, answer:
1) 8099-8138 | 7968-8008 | 1.05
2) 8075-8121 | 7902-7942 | 1.09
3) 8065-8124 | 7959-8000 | 1.02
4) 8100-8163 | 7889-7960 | 1.12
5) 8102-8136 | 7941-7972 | 1.08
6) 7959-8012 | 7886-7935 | 1.05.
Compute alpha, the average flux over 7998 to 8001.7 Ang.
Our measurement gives 13.4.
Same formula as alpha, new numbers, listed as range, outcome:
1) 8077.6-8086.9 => 13.8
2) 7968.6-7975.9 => 13.6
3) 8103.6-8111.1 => 13.4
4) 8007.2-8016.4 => 13.4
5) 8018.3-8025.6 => 13.6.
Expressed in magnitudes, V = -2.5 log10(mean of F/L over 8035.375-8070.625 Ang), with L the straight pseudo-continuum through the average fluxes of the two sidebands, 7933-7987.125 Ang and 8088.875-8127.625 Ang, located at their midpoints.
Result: -0.02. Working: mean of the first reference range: 13.4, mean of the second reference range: 13.6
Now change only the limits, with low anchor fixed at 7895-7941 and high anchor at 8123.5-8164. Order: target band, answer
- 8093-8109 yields 0.05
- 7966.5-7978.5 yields -0.03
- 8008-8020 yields 0.01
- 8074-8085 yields 0.02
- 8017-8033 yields 0.00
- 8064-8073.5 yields 0.02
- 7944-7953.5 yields 0.03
